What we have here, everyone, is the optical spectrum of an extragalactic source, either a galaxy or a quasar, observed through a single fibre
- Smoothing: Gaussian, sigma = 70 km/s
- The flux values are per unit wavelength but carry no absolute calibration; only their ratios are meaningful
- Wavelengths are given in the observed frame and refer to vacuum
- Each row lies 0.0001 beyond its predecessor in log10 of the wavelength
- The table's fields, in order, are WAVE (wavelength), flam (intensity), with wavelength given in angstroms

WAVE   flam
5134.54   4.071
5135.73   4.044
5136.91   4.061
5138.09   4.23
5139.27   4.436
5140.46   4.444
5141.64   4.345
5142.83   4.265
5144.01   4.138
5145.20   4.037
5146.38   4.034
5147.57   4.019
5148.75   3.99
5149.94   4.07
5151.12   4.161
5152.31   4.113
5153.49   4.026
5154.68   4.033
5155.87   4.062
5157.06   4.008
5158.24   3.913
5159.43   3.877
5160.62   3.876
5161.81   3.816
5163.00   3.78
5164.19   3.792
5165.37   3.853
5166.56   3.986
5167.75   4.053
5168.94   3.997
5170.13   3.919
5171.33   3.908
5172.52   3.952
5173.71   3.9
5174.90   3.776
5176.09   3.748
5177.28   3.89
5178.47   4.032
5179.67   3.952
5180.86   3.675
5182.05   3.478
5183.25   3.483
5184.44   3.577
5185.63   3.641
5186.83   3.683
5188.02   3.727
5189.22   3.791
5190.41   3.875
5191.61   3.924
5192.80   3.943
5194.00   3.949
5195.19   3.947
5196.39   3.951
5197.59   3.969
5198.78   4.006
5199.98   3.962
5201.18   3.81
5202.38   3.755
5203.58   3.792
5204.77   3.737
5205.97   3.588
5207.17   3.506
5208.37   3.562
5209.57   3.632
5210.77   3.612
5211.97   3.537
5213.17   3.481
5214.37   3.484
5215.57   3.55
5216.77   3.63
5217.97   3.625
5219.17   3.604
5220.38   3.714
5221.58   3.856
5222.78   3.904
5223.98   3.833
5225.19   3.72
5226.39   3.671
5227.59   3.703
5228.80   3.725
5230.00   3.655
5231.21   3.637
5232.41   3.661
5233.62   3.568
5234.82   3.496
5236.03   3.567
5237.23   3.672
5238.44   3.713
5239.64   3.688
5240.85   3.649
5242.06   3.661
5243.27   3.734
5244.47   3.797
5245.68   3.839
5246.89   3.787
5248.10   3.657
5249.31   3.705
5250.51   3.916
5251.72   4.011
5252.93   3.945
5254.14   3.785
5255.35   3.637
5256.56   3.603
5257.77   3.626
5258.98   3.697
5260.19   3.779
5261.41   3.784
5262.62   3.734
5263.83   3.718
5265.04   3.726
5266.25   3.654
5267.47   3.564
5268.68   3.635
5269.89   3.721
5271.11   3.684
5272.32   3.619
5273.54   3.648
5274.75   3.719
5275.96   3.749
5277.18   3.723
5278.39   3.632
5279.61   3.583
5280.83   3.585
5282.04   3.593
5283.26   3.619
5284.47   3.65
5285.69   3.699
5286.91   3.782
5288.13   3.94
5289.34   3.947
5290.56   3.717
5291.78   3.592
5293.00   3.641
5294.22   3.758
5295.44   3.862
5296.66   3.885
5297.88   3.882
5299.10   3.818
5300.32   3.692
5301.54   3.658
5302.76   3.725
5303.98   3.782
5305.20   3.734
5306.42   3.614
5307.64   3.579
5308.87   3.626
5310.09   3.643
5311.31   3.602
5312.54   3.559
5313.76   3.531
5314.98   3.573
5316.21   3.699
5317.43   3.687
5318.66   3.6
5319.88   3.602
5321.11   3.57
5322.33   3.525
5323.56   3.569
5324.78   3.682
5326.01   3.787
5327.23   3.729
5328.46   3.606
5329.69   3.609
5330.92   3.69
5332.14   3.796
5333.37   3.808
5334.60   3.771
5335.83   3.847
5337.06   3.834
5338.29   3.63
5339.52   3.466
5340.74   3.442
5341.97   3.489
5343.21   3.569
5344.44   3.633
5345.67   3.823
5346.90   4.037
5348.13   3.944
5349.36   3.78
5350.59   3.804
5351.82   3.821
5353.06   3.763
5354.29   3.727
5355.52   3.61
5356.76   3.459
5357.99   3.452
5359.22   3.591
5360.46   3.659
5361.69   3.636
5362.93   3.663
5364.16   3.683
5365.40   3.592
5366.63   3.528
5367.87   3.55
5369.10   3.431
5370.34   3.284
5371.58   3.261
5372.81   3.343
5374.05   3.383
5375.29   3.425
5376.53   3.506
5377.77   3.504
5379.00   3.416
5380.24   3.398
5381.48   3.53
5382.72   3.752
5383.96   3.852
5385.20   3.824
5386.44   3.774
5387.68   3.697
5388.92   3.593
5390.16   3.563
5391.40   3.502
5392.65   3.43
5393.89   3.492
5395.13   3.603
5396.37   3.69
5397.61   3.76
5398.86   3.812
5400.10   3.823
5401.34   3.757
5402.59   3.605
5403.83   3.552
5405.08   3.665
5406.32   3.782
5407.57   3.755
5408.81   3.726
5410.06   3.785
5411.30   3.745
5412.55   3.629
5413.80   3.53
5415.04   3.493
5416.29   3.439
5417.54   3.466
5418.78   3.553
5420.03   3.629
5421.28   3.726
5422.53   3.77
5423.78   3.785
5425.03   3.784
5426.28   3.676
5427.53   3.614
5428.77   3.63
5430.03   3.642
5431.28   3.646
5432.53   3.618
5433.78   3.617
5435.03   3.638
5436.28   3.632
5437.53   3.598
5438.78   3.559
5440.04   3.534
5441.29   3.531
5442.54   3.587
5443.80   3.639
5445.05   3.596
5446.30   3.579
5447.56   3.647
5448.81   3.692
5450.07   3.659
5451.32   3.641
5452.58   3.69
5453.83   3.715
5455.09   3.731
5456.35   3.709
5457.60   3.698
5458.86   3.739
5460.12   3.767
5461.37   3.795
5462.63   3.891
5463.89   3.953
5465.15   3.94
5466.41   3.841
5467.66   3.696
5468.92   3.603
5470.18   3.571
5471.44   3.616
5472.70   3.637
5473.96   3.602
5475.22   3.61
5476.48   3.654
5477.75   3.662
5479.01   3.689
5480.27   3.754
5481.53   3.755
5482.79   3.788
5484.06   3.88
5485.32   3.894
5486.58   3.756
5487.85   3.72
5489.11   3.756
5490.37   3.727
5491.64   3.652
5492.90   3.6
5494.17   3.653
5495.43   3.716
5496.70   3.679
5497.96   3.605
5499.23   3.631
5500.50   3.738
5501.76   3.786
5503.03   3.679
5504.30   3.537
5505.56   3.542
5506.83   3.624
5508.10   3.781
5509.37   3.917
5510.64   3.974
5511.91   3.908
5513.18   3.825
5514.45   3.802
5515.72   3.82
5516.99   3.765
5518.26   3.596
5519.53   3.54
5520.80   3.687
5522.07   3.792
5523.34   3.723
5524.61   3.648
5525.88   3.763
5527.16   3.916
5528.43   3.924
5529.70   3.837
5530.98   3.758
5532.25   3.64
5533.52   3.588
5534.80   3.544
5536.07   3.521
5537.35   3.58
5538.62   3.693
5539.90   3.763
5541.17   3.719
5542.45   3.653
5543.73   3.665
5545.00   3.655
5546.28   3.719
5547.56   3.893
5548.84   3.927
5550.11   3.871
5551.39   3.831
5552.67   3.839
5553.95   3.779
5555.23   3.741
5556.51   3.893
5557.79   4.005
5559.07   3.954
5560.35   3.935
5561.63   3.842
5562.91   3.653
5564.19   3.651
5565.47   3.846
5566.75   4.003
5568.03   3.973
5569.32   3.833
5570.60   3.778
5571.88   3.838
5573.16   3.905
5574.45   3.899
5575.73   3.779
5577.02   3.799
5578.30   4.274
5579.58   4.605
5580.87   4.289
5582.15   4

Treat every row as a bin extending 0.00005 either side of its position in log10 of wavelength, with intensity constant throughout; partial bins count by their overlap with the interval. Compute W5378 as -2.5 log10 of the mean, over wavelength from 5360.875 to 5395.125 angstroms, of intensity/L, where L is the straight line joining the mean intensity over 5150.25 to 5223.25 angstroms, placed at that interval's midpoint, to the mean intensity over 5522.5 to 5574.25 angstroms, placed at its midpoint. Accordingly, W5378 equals 0.07 mag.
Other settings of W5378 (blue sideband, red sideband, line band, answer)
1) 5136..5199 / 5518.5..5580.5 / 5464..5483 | 0.04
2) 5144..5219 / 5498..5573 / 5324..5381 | 0.05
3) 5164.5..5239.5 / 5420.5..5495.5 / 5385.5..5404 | 0.02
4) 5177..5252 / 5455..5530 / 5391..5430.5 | 0.02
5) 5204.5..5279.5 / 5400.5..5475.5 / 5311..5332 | 0.01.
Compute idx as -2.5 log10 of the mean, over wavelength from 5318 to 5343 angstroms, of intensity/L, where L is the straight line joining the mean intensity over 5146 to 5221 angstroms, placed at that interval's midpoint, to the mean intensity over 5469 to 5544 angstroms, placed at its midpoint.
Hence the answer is 0.03 mag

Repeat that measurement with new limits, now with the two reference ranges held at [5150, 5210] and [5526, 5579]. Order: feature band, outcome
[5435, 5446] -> 0.067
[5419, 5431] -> 0.039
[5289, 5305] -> 0.021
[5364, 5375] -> 0.116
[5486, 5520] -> 0.027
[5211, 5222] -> 0.070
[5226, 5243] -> 0.057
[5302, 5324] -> 0.061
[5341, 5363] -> 0.041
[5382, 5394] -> 0.050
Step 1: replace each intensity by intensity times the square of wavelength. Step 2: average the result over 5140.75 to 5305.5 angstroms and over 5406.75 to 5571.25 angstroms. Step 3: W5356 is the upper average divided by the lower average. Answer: 1.1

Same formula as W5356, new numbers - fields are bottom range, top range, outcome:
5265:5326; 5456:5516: 1.09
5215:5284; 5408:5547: 1.09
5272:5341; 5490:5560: 1.10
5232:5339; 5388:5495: 1.05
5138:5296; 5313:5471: 1.03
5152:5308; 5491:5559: 1.11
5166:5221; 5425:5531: 1.09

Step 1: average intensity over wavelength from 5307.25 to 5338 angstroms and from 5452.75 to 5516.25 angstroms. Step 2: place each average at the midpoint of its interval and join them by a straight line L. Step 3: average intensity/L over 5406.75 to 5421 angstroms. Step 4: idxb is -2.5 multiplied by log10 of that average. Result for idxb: 0.02 mag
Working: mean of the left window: 3.66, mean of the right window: 3.73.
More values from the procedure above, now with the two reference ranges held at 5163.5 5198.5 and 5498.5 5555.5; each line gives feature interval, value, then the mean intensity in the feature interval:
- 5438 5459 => 0.03 mag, 3.64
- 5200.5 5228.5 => 0.05 mag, 3.67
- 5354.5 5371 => 0.07 mag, 3.55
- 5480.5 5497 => 0.00 mag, 3.74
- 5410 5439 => 0.04 mag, 3.63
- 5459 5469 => -0.02 mag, 3.82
